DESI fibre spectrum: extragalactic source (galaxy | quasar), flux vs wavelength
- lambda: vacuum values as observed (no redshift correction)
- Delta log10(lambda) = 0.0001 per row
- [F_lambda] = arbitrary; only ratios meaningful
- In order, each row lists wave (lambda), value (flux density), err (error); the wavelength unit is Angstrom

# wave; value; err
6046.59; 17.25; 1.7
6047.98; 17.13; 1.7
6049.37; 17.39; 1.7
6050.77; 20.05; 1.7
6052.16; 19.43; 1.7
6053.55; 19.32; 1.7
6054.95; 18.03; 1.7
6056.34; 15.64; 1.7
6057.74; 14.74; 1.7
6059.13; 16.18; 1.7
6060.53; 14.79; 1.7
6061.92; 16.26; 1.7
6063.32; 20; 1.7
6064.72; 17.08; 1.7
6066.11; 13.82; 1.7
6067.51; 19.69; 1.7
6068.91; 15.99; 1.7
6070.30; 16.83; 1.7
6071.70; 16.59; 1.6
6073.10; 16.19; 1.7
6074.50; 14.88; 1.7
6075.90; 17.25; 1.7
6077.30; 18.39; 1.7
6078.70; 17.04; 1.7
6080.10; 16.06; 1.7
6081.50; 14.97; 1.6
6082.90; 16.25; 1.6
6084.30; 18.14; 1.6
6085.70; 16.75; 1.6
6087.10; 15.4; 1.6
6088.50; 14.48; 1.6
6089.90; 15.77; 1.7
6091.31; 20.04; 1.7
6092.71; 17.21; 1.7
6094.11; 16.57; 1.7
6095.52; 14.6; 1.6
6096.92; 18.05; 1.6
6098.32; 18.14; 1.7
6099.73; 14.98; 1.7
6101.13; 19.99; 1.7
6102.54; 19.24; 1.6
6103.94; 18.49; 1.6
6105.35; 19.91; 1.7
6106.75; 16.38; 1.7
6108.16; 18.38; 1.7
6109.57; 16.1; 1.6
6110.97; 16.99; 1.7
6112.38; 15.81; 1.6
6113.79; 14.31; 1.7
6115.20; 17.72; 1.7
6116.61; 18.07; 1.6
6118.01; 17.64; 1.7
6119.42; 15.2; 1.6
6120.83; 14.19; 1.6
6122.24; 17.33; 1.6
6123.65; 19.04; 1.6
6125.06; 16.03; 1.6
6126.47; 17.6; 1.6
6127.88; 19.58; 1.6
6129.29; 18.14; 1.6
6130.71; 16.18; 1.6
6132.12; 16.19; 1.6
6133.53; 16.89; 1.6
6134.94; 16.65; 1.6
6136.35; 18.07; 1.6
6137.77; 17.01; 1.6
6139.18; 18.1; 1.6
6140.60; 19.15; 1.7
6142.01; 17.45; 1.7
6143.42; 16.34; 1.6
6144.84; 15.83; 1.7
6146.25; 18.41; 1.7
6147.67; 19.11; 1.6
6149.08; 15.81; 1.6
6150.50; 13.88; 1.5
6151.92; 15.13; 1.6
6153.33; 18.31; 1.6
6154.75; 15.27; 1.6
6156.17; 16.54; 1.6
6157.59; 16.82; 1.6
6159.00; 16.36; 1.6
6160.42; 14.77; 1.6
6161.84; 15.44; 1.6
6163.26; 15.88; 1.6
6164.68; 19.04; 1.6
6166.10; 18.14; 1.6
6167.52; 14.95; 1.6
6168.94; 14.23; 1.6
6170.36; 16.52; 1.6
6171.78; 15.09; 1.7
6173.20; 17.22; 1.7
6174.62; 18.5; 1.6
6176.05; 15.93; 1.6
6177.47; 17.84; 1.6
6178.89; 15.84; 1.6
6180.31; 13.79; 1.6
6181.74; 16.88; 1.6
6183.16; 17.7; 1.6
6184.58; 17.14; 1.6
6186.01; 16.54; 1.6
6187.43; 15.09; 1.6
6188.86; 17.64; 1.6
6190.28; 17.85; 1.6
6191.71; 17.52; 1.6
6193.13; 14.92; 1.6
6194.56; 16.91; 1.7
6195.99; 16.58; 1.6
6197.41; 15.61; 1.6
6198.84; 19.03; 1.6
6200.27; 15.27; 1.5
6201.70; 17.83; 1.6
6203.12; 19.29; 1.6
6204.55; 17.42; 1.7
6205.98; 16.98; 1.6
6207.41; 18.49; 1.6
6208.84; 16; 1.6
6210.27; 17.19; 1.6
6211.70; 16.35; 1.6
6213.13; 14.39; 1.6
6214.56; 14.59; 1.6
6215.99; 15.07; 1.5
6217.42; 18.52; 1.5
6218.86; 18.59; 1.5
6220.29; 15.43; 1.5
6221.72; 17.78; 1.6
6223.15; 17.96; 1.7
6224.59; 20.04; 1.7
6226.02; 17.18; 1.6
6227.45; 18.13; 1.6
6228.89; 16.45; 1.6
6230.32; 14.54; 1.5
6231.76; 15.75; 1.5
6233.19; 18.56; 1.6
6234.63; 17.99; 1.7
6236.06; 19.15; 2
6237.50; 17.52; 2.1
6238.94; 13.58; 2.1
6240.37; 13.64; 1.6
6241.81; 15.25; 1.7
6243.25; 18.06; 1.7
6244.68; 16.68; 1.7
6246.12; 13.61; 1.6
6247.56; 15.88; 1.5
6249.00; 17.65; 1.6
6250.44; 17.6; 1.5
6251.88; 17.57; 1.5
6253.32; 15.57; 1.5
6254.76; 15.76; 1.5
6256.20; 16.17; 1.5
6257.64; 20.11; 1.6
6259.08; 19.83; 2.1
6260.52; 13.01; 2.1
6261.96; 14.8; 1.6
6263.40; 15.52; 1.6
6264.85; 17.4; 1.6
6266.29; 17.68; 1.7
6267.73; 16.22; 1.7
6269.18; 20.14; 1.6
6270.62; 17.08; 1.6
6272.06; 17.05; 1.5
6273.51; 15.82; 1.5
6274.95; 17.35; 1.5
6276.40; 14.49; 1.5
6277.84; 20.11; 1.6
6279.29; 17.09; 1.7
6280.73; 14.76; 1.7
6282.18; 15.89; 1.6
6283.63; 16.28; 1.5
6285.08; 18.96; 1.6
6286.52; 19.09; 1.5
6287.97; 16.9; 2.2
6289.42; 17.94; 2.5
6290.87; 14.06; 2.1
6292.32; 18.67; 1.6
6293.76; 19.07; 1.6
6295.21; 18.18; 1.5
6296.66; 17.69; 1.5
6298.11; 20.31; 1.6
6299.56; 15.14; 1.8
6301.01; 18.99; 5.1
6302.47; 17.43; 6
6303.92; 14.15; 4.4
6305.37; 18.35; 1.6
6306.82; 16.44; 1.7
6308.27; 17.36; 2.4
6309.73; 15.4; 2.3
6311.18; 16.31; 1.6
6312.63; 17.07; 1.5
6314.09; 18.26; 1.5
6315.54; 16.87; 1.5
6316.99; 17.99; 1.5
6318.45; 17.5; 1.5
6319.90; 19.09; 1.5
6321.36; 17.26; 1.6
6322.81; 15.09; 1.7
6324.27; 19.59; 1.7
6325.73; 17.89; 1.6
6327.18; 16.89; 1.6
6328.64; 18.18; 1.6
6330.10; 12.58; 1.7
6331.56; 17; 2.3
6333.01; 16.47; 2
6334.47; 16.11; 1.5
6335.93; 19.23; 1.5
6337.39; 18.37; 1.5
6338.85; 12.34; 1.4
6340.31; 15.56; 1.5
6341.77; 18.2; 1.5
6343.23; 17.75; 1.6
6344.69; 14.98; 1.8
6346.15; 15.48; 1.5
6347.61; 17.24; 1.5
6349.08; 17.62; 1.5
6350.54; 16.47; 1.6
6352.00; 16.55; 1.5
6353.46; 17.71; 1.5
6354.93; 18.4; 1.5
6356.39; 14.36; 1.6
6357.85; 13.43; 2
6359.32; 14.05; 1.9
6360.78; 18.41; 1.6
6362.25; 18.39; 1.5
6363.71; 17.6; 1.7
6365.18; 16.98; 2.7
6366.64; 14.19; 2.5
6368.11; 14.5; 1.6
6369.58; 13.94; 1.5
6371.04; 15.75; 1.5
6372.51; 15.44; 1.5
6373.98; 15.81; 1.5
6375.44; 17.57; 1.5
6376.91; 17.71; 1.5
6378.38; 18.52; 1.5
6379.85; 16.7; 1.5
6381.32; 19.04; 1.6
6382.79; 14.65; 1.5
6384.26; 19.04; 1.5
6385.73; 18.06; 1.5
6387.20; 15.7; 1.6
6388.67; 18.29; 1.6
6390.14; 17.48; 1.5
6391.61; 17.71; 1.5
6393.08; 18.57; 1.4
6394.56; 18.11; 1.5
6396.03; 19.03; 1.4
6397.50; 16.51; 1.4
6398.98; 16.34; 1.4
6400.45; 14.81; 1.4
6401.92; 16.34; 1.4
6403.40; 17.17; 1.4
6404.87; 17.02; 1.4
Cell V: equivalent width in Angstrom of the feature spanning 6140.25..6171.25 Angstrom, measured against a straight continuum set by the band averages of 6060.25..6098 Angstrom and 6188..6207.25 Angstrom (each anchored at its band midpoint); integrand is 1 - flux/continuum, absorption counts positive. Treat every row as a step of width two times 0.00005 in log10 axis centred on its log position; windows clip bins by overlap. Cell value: 0.9 Angstrom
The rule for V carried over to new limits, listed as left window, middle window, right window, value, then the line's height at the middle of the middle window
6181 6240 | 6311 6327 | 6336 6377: -1.1 Angstrom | 16.4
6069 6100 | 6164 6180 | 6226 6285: 0.0 Angstrom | 16.6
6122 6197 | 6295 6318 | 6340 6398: -0.6 Angstrom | 16.8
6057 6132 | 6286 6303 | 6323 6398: -1.0 Angstrom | 16.8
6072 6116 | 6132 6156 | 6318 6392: -0.1 Angstrom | 16.9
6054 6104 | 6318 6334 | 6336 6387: -0.5 Angstrom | 16.6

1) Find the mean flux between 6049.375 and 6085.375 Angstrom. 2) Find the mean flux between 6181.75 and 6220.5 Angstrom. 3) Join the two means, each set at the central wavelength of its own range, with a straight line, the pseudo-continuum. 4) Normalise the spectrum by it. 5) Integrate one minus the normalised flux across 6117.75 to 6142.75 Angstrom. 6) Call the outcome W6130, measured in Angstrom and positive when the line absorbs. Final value -0.51 Angstrom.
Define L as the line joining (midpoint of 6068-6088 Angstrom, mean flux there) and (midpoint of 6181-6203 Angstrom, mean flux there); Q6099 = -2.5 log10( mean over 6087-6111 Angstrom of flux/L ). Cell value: -0.05 mag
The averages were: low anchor 16.5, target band 17.3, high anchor 16.9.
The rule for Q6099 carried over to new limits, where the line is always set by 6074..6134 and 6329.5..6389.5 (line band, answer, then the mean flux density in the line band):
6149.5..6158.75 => 0.06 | 16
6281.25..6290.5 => -0.04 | 17.3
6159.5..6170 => 0.05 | 16.1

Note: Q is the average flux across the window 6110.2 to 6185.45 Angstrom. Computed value 16.7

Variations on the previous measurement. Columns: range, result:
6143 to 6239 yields 16.7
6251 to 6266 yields 16.6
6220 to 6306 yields 17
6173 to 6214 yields 16.8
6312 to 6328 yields 17.6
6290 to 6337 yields 17.2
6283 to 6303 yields 17.8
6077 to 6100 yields 16.6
